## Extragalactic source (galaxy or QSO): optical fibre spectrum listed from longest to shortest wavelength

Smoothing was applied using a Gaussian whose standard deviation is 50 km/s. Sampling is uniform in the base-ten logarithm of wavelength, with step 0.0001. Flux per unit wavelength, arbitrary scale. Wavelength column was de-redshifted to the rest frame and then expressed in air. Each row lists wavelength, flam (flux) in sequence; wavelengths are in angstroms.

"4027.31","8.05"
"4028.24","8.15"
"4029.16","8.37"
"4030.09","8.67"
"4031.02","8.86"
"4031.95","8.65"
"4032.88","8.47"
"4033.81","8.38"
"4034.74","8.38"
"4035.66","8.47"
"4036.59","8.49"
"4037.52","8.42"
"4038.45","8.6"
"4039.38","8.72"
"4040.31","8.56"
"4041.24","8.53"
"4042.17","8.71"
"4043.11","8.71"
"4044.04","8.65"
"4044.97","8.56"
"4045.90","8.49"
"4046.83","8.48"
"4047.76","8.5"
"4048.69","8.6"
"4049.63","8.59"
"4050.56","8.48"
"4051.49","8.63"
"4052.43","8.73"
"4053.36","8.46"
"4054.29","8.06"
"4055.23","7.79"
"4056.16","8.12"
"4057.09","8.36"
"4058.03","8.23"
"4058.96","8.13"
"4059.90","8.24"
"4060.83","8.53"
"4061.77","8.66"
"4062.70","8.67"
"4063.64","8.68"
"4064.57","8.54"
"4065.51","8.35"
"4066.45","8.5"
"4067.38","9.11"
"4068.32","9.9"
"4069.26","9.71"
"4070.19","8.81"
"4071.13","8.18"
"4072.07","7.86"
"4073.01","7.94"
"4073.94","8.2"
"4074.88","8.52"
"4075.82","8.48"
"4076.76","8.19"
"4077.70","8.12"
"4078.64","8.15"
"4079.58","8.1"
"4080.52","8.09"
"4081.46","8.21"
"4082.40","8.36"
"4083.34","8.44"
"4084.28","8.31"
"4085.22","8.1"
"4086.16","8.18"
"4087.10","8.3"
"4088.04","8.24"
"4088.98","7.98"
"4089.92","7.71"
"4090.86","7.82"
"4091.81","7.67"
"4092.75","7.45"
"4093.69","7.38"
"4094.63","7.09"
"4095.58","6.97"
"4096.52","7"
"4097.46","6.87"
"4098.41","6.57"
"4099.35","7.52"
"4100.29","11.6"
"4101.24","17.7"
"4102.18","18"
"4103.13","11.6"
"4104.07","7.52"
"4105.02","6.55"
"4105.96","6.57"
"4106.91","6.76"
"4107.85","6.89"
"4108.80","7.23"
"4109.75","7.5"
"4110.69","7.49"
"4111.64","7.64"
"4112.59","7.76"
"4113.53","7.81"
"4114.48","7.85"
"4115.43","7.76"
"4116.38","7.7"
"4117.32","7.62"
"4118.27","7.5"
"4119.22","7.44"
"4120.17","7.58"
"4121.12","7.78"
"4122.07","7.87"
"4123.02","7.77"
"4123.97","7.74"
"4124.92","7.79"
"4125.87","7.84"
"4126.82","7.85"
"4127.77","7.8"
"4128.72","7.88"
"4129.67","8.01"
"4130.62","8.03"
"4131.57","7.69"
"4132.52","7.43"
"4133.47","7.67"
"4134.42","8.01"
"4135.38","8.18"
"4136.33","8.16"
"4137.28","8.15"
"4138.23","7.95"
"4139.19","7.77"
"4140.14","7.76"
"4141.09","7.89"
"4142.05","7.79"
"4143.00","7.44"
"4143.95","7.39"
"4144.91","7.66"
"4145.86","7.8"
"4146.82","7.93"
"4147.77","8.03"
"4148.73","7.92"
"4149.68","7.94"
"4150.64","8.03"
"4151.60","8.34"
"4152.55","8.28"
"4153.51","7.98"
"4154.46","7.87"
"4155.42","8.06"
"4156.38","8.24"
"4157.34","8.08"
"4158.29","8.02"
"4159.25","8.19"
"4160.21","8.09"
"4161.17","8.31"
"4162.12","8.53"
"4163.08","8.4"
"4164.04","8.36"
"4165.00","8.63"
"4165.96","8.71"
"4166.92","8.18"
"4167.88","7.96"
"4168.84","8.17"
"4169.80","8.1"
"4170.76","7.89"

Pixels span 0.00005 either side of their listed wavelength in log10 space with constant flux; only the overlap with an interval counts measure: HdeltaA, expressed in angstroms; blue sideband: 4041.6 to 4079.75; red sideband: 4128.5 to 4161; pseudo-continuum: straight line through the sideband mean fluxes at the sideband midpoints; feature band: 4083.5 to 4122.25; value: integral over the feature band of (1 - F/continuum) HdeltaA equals -0.1 angstroms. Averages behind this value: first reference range 8.48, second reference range 7.94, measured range 8.22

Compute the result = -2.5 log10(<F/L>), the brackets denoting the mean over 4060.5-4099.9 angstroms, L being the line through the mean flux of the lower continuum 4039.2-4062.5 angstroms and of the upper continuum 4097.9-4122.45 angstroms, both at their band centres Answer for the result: 0.05 mag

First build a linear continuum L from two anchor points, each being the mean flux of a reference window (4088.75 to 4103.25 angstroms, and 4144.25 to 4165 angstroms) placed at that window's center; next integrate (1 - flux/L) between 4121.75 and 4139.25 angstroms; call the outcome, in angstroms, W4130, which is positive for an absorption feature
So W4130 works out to 1.3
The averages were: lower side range 9.15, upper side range 8.1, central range 7.88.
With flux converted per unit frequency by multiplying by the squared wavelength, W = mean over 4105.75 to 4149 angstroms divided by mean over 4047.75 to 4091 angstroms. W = 0.9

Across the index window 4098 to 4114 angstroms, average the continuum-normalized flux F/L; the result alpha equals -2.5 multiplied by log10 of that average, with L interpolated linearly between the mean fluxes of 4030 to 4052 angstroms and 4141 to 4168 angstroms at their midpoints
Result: -0.09 mag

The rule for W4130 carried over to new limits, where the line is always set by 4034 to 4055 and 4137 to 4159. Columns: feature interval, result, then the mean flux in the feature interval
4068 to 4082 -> -0.1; 8.41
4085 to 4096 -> 0.7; 7.74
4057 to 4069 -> -0.3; 8.63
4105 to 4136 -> 1.8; 7.62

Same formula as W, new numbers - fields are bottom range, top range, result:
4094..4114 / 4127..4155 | 0.94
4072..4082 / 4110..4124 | 0.96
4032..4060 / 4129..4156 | 0.98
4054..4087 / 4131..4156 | 0.97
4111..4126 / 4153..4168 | 1.09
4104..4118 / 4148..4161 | 1.12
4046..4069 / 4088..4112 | 1.01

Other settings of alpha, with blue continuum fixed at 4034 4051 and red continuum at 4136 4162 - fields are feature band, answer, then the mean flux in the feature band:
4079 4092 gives 0.03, 8.12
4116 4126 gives 0.06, 7.69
